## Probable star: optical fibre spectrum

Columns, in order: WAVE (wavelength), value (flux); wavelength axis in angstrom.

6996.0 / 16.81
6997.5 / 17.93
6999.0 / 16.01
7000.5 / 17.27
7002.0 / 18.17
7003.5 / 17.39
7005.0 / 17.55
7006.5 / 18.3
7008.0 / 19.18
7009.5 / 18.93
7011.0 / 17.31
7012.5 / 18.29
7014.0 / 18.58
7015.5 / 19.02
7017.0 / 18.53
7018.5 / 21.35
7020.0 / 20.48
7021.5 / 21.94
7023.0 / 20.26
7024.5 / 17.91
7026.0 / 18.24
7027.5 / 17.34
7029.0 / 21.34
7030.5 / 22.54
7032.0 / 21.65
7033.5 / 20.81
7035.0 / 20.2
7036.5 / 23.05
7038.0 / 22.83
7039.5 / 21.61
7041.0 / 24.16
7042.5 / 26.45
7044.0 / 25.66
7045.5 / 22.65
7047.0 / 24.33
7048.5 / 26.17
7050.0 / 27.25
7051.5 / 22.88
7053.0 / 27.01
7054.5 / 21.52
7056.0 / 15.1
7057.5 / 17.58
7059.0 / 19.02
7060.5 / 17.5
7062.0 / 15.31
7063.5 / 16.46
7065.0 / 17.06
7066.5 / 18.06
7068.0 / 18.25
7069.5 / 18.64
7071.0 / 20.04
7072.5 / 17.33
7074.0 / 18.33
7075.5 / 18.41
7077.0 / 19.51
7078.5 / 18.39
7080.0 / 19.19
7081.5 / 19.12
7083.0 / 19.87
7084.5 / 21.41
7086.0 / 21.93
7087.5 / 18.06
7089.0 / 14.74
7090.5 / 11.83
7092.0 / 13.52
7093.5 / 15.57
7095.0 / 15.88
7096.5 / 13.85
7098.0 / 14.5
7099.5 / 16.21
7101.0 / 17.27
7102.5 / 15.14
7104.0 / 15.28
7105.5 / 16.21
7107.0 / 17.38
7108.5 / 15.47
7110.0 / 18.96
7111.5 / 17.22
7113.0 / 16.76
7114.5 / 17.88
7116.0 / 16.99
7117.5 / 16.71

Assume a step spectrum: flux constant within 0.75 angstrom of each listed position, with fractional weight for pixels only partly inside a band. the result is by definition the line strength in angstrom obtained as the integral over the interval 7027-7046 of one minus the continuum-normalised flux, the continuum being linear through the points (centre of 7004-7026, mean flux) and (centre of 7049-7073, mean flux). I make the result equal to -3.1 angstrom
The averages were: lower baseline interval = 19.1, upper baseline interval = 19.4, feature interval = 22.4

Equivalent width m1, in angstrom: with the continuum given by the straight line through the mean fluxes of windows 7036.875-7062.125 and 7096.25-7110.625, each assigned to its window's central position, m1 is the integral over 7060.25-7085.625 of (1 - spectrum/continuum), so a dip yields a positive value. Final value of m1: 1.4 angstrom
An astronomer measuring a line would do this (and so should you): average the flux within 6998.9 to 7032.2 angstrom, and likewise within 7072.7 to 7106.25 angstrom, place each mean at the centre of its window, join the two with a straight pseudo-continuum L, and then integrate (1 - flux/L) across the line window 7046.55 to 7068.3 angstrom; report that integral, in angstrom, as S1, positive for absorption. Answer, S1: -2.8 angstrom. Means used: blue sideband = 19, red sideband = 17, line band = 20.2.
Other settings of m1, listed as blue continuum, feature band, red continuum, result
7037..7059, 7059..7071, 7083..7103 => 1.7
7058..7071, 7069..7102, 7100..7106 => -1.2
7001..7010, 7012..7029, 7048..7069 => -0.6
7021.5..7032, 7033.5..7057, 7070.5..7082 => -4.5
